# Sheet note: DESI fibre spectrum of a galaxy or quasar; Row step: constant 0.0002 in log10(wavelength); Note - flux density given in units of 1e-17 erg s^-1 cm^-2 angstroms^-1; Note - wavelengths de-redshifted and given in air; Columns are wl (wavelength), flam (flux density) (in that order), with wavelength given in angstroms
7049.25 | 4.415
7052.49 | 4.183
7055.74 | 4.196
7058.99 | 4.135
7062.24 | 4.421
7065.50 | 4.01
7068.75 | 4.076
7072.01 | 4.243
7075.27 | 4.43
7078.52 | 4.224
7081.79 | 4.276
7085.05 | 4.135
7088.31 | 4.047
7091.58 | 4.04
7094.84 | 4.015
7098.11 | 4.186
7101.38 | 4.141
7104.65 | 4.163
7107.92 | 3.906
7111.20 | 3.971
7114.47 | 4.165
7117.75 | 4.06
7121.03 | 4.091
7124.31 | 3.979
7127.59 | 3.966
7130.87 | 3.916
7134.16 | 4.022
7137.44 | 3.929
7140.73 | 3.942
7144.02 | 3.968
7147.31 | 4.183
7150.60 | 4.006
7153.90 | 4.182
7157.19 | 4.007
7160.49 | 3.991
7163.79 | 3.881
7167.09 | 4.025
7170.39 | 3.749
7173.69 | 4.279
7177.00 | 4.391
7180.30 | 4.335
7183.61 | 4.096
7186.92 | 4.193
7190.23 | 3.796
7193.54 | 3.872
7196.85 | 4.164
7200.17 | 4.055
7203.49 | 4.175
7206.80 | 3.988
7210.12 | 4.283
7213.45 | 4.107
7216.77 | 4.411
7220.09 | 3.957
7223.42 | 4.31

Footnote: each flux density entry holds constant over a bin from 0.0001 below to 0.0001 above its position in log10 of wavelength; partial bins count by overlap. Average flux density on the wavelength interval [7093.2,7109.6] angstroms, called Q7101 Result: 4.08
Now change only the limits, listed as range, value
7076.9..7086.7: 4.21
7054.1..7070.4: 4.17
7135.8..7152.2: 4.01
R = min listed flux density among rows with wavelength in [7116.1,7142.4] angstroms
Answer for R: 3.916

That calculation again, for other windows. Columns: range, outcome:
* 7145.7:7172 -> 3.749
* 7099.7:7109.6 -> 3.906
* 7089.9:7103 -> 4.015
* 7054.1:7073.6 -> 4.01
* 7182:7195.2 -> 3.796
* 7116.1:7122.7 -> 4.06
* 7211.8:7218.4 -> 4.107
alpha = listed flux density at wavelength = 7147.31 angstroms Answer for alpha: 4.183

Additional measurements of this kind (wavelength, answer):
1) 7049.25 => 4.415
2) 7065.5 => 4.01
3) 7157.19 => 4.007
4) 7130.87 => 3.916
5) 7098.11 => 4.186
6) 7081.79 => 4.276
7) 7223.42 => 4.31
